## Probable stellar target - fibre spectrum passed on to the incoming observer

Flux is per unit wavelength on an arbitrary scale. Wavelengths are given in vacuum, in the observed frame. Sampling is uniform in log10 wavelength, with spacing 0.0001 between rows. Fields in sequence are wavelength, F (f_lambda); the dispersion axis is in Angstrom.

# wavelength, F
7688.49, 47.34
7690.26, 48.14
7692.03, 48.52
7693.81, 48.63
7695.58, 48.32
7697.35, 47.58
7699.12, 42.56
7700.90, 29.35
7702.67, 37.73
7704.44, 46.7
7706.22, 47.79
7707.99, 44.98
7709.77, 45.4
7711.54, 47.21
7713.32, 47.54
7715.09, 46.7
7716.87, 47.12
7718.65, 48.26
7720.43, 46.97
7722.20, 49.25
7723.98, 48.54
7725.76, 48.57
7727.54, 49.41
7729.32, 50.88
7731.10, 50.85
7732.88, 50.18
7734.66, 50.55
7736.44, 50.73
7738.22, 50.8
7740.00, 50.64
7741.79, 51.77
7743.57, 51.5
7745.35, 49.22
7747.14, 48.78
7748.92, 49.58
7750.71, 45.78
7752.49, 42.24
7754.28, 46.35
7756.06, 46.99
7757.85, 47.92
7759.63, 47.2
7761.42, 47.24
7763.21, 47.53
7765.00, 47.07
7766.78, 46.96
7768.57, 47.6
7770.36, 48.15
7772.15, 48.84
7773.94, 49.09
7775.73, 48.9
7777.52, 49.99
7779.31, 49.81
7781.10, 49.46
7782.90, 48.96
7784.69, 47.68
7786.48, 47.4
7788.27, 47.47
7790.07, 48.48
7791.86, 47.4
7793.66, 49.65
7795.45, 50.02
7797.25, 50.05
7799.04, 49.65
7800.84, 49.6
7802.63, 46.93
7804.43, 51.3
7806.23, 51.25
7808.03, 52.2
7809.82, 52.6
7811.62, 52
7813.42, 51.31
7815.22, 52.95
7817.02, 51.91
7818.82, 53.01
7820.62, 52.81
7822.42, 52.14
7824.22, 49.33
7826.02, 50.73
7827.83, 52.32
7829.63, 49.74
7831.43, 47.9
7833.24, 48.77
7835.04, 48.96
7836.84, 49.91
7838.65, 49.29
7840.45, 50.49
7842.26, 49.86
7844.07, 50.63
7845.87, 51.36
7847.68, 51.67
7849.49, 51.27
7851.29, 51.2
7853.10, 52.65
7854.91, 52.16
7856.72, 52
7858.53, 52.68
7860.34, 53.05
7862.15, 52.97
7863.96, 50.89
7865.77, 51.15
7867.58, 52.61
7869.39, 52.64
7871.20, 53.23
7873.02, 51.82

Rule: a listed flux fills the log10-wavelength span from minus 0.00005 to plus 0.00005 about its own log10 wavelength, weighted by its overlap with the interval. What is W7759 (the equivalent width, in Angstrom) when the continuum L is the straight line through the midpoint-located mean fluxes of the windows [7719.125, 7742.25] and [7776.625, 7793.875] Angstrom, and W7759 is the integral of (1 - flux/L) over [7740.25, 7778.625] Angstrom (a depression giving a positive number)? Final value 0.9 Angstrom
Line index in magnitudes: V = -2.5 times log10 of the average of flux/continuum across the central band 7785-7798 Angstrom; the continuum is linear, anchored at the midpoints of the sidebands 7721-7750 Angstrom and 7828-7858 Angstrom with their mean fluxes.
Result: 0.04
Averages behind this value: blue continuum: 50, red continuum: 50.6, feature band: 48.6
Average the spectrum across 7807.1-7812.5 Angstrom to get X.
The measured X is 52.3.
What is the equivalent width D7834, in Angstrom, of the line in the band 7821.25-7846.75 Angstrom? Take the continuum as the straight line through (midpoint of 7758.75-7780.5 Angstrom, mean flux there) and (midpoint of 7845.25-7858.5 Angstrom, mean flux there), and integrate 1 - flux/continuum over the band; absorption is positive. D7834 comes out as 0.4 Angstrom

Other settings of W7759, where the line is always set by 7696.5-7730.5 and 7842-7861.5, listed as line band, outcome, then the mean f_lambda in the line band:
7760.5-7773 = 0.1 Angstrom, 47.6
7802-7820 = -0.6 Angstrom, 51.6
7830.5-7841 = 0.4 Angstrom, 49.2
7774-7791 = 0.1 Angstrom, 48.7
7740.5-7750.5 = -0.5 Angstrom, 49.8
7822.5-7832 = 0.1 Angstrom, 50.3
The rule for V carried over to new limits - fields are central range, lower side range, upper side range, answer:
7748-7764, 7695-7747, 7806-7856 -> 0.04 mag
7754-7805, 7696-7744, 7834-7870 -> 0.02 mag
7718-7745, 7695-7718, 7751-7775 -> -0.10 mag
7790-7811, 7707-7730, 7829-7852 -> -0.02 mag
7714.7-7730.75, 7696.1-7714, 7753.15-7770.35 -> -0.09 mag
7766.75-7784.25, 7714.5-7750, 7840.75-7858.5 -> 0.03 mag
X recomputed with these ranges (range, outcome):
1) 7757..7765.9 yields 47.4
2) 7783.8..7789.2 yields 47.5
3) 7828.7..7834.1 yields 48.8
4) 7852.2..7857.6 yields 52.2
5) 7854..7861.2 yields 52.4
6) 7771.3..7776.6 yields 48.9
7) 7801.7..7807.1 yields 49.8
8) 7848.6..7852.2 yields 51.3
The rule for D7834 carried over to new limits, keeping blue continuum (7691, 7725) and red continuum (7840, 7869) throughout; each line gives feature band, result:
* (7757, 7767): 0.1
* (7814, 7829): -0.4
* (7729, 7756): -1.2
